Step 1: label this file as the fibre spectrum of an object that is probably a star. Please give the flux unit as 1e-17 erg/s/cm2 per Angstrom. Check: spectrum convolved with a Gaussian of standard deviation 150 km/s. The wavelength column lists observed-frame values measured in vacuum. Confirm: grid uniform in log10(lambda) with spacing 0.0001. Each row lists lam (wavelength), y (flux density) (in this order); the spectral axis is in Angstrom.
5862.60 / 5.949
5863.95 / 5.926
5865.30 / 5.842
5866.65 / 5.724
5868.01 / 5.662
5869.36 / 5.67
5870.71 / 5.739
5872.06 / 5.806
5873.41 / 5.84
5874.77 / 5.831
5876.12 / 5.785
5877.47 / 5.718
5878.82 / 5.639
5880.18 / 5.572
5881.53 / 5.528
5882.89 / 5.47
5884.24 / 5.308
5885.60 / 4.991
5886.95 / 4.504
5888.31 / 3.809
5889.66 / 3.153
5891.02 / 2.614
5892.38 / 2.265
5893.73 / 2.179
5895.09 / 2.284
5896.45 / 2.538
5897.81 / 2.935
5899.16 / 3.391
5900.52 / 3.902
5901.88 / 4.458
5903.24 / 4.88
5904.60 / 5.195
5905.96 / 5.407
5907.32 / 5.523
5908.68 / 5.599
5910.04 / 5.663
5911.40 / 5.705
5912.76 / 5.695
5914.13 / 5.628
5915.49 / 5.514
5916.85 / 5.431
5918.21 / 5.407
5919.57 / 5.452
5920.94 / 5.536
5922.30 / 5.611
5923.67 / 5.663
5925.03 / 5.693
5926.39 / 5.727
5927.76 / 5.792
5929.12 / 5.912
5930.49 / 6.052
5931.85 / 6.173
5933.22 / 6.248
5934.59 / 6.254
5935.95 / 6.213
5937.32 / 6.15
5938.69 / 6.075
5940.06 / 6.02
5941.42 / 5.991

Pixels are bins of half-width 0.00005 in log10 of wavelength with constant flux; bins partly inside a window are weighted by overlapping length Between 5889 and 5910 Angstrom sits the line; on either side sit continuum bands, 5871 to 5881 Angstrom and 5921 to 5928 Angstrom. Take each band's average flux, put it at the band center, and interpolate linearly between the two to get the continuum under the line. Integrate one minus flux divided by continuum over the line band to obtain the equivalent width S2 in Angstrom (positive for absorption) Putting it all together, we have 7.0 Angstrom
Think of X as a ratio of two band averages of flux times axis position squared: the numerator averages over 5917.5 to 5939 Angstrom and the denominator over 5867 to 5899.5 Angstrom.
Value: 1.3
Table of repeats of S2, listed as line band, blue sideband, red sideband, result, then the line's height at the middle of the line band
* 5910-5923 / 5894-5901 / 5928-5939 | -2.8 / 4.62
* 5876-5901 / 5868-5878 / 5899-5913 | 6.5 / 5.44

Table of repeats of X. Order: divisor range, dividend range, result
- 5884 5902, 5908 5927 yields 1.67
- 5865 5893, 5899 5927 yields 1.06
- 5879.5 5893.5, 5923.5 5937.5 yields 1.43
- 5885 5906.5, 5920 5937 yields 1.64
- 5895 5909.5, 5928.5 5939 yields 1.45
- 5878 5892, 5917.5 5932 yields 1.25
